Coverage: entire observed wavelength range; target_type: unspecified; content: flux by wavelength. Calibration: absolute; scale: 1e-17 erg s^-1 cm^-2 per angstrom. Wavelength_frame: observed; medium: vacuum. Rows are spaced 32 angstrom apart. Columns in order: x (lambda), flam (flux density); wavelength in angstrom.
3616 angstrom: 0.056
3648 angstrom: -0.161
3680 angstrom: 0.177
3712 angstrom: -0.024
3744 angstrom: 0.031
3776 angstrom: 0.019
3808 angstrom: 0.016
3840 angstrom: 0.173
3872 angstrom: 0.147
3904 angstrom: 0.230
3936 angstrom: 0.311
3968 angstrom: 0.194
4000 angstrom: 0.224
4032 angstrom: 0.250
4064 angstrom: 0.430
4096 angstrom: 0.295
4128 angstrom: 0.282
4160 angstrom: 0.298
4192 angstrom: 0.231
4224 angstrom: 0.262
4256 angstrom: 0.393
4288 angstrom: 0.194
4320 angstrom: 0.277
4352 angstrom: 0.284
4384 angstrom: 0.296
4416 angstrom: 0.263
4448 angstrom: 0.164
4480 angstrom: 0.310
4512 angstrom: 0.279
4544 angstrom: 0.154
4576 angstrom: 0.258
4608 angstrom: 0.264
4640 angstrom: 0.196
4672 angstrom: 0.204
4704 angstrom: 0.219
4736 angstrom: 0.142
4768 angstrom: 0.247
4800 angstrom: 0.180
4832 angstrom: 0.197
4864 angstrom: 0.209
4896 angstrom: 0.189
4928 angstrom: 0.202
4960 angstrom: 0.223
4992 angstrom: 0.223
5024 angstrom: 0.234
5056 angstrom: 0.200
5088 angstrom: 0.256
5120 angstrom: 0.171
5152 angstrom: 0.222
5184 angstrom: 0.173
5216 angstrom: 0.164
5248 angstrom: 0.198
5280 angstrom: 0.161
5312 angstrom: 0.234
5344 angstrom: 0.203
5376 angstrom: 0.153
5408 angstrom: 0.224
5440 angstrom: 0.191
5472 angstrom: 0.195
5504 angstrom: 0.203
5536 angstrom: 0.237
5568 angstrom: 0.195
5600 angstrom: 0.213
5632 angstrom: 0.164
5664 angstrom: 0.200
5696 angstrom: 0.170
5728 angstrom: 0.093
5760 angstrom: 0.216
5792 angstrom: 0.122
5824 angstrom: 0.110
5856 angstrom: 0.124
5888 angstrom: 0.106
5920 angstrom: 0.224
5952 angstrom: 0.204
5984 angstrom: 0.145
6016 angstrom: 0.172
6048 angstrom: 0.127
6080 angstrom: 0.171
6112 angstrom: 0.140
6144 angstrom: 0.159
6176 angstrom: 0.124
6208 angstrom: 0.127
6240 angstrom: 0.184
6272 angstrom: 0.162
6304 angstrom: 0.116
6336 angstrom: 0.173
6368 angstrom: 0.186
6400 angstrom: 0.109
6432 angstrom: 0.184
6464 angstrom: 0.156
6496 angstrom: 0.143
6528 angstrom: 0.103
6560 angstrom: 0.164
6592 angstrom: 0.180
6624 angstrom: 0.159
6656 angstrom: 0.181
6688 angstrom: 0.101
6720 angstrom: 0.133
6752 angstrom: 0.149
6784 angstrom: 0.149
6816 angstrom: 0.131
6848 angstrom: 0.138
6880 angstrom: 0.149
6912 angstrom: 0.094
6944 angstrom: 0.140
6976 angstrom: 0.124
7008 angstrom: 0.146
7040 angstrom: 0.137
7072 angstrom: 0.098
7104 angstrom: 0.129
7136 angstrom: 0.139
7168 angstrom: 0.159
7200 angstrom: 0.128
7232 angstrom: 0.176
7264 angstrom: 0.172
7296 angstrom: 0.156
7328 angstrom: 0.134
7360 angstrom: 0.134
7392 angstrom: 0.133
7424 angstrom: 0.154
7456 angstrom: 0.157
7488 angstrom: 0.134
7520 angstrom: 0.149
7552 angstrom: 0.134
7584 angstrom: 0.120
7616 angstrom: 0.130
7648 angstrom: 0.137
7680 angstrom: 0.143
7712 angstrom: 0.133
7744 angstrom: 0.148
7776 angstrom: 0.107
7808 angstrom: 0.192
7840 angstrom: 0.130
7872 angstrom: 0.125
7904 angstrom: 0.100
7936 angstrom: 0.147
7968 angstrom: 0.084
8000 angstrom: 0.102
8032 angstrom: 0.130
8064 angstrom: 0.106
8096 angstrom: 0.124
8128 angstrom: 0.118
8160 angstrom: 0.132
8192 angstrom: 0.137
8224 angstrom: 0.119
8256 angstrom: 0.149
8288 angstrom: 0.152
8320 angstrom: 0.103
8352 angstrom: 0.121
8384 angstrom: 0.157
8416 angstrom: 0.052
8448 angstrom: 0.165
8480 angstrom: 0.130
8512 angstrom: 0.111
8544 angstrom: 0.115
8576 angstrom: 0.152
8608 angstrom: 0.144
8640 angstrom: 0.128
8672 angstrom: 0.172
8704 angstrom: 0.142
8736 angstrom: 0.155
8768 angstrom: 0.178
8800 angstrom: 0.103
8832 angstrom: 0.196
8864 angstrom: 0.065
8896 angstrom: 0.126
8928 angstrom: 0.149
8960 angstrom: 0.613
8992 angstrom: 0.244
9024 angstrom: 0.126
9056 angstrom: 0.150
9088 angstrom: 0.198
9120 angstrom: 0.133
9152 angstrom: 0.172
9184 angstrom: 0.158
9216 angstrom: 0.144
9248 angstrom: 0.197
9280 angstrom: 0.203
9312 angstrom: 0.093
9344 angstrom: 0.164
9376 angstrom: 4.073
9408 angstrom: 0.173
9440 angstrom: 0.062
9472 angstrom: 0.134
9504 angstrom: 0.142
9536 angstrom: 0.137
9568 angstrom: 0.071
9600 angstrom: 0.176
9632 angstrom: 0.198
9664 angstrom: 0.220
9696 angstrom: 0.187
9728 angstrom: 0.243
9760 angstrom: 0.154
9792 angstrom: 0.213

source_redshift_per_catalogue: 1.40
